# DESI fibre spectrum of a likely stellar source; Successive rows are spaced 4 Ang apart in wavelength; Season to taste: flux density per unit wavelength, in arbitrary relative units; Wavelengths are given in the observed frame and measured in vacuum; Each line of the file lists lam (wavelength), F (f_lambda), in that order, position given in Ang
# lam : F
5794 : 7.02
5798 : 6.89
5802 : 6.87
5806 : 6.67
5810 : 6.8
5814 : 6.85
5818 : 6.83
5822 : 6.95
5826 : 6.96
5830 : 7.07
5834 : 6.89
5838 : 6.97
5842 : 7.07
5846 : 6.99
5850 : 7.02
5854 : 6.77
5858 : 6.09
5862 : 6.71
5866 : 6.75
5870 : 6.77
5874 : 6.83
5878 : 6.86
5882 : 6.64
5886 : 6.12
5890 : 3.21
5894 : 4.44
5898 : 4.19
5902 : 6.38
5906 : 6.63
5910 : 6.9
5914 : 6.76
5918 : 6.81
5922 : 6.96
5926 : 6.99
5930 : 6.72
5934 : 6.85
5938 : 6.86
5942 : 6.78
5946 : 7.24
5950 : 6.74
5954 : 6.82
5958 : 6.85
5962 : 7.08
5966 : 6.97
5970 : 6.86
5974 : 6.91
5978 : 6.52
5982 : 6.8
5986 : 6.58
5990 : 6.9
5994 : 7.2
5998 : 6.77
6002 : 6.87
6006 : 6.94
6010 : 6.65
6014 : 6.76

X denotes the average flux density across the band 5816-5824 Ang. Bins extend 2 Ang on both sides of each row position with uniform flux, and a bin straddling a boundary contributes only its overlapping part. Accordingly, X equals 6.89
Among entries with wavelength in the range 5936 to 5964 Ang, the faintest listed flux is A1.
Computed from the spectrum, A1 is 6.74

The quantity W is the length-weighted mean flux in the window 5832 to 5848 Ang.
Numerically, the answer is 6.98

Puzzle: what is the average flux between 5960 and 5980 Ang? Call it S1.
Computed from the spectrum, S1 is 6.87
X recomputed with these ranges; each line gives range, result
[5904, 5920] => 6.78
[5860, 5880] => 6.78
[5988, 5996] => 7.05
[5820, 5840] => 6.97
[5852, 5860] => 6.43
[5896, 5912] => 6.03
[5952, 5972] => 6.92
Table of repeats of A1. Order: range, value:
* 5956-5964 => 6.85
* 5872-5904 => 3.21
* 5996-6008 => 6.77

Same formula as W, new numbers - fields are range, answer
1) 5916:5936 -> 6.87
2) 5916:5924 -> 6.88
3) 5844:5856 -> 6.93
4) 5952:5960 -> 6.83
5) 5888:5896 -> 3.83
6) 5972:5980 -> 6.71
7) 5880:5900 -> 4.92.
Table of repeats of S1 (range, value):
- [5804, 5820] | 6.79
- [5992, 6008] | 6.95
